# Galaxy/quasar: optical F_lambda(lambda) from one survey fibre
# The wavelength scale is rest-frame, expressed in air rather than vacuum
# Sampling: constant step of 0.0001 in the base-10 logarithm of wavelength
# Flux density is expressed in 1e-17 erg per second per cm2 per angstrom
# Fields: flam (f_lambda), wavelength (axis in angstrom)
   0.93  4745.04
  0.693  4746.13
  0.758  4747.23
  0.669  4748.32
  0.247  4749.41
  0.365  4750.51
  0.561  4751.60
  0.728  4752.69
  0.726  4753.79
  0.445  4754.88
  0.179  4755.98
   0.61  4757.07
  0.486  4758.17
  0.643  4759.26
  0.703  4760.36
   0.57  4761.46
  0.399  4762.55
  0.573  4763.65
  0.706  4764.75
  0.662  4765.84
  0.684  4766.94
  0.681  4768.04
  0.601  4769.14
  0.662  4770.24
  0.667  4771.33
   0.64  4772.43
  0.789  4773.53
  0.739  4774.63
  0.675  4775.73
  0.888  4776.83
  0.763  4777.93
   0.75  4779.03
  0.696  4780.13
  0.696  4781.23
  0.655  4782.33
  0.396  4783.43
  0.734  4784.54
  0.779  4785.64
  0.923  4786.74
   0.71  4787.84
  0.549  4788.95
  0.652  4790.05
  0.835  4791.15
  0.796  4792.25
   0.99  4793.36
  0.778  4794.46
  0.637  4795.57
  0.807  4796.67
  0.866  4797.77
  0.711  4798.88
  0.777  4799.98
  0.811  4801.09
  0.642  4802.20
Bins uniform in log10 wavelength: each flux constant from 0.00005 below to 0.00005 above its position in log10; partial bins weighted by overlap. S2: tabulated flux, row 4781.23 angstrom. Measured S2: 0.696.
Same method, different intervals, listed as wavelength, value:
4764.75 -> 0.706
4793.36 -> 0.99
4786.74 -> 0.923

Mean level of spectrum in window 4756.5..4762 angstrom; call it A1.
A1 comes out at 0.6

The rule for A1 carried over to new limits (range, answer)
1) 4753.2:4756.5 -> 0.455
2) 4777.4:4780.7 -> 0.736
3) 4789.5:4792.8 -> 0.763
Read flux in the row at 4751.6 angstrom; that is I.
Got 0.561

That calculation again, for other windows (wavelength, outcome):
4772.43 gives 0.64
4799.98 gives 0.777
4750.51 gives 0.365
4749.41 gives 0.247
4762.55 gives 0.399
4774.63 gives 0.739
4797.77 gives 0.866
